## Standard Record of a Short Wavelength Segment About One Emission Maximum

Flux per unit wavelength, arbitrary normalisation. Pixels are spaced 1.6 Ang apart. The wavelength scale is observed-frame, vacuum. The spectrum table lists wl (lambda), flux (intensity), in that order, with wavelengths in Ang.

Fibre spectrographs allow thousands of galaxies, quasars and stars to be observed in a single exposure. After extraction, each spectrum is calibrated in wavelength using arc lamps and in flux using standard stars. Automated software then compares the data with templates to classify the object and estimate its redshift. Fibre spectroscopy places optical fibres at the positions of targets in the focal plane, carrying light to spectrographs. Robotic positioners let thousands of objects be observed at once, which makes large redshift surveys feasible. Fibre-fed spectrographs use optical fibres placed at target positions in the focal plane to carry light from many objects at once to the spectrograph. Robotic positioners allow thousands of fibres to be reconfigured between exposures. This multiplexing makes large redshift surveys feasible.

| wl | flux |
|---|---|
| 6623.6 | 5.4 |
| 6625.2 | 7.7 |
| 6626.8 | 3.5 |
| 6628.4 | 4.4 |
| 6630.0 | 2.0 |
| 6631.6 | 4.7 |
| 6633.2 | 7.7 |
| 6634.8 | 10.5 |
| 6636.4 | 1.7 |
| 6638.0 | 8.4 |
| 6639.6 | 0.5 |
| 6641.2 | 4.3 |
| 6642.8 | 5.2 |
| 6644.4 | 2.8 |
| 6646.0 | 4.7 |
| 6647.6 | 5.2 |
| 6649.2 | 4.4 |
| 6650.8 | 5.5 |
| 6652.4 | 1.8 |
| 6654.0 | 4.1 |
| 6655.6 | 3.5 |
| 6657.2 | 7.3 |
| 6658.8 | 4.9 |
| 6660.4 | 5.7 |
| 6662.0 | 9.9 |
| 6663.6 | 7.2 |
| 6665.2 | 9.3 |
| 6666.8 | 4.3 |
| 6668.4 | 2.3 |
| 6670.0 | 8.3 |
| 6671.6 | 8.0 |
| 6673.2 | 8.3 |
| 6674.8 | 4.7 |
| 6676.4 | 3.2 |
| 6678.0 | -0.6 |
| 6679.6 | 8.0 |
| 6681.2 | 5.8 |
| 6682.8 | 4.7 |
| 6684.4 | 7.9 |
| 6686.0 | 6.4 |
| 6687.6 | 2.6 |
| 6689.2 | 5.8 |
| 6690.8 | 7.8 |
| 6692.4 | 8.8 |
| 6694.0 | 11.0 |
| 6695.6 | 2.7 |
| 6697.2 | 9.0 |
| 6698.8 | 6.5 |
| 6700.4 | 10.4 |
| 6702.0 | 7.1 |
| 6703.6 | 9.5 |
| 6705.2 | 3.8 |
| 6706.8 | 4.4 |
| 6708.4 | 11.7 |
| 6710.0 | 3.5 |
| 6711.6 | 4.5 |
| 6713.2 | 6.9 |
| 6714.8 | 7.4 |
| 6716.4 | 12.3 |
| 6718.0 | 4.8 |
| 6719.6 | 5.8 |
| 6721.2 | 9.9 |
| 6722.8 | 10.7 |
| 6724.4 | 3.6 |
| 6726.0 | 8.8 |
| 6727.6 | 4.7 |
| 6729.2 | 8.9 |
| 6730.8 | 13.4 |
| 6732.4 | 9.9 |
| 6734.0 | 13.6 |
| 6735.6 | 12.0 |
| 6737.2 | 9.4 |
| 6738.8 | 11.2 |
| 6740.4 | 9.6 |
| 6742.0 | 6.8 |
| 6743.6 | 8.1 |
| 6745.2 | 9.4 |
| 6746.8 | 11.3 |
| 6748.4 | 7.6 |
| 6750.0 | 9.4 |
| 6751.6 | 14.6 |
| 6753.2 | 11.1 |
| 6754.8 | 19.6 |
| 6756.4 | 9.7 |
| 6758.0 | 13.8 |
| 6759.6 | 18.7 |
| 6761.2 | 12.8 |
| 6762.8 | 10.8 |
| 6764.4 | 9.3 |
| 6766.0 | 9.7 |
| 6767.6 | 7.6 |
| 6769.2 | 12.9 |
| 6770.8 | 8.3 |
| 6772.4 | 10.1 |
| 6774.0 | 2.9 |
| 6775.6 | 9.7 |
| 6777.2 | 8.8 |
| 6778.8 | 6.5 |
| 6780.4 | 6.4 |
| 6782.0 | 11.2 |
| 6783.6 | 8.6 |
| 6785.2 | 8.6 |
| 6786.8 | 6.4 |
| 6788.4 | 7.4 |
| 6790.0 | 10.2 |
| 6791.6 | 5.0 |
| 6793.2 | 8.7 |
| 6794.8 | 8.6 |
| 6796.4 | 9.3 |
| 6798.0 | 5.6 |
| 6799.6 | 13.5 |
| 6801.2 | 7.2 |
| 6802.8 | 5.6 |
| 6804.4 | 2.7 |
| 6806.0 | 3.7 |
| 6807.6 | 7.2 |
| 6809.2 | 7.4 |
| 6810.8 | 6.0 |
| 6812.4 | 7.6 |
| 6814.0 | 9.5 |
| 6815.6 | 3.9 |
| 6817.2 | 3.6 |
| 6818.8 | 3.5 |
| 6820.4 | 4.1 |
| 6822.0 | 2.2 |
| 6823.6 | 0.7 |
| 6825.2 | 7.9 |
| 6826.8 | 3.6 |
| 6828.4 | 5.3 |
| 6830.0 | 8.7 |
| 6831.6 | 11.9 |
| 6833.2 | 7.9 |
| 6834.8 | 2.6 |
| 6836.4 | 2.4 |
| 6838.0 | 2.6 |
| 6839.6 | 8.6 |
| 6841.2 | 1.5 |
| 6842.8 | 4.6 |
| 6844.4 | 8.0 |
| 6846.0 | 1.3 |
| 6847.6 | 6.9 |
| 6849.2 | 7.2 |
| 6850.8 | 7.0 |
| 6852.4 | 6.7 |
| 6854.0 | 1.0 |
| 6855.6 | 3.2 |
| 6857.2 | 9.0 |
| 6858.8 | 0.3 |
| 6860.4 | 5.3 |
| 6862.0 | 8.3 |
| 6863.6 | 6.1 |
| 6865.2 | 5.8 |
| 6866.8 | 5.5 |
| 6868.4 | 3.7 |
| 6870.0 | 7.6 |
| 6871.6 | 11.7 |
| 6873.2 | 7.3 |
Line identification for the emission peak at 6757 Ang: C III]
